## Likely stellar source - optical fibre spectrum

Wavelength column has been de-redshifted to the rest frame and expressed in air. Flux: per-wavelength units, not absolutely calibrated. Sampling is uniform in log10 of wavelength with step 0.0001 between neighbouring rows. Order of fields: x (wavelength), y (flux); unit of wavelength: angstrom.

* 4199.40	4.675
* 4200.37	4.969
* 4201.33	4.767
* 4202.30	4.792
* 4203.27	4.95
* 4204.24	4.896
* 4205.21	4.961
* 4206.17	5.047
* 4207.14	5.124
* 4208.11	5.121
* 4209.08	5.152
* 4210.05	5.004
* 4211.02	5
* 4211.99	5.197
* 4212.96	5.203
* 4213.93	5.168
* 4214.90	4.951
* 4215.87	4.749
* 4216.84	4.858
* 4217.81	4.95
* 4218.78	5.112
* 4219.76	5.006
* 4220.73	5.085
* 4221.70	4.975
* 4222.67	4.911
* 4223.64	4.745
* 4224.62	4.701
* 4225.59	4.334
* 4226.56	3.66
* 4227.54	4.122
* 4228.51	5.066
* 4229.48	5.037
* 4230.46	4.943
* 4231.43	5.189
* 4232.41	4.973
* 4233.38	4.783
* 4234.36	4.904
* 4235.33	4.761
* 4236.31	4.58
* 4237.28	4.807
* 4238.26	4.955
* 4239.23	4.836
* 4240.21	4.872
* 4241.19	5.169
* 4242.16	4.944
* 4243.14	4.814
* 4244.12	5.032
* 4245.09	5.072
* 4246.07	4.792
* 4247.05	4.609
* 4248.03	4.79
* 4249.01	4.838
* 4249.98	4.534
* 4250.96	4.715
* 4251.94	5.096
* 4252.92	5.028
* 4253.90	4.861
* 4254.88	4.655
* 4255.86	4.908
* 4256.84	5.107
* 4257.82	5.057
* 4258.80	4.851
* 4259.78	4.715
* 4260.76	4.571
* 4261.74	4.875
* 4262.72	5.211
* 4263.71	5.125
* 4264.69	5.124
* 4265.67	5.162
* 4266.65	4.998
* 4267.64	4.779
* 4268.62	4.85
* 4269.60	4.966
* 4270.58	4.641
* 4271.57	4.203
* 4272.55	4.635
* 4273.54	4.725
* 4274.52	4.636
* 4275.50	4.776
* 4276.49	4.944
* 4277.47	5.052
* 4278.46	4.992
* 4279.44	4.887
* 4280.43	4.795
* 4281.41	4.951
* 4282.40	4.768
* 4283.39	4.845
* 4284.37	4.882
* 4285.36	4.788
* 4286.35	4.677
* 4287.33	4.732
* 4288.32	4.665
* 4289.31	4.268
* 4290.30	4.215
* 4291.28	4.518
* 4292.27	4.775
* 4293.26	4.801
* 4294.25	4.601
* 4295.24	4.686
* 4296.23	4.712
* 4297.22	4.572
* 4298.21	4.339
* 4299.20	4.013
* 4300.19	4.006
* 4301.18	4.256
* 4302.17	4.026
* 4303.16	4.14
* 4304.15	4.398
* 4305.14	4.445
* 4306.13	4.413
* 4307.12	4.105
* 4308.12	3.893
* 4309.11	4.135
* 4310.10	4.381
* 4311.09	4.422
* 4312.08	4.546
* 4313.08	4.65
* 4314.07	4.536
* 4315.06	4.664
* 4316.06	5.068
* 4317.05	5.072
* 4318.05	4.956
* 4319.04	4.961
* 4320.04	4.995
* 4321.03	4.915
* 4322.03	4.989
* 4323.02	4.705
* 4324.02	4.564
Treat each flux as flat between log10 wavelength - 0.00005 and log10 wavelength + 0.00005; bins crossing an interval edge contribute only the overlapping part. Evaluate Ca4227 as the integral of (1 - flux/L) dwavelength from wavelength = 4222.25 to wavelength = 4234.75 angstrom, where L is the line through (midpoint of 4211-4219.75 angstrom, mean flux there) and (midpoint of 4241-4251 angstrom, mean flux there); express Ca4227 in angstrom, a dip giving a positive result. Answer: 0.57 angstrom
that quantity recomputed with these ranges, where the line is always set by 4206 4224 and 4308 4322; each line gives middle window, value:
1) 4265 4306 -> 1.3 angstrom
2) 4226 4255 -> 0.7 angstrom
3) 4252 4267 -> -0.3 angstrom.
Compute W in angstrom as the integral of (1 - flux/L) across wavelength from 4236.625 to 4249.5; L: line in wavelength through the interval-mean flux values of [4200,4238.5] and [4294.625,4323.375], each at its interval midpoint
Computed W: -0.3 angstrom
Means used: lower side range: 4.89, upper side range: 4.52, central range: 4.89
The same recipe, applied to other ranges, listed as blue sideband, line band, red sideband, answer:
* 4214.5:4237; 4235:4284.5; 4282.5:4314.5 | -2.4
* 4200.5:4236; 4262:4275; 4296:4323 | -0.5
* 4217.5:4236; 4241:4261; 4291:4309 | -0.9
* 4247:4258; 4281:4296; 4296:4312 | -0.8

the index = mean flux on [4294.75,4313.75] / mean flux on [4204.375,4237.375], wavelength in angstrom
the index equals 0.9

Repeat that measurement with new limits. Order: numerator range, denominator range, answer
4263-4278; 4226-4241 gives 1.02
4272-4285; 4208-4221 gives 0.96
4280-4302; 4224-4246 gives 0.95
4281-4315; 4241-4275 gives 0.92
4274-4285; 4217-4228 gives 1.04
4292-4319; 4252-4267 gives 0.90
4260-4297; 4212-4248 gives 0.98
